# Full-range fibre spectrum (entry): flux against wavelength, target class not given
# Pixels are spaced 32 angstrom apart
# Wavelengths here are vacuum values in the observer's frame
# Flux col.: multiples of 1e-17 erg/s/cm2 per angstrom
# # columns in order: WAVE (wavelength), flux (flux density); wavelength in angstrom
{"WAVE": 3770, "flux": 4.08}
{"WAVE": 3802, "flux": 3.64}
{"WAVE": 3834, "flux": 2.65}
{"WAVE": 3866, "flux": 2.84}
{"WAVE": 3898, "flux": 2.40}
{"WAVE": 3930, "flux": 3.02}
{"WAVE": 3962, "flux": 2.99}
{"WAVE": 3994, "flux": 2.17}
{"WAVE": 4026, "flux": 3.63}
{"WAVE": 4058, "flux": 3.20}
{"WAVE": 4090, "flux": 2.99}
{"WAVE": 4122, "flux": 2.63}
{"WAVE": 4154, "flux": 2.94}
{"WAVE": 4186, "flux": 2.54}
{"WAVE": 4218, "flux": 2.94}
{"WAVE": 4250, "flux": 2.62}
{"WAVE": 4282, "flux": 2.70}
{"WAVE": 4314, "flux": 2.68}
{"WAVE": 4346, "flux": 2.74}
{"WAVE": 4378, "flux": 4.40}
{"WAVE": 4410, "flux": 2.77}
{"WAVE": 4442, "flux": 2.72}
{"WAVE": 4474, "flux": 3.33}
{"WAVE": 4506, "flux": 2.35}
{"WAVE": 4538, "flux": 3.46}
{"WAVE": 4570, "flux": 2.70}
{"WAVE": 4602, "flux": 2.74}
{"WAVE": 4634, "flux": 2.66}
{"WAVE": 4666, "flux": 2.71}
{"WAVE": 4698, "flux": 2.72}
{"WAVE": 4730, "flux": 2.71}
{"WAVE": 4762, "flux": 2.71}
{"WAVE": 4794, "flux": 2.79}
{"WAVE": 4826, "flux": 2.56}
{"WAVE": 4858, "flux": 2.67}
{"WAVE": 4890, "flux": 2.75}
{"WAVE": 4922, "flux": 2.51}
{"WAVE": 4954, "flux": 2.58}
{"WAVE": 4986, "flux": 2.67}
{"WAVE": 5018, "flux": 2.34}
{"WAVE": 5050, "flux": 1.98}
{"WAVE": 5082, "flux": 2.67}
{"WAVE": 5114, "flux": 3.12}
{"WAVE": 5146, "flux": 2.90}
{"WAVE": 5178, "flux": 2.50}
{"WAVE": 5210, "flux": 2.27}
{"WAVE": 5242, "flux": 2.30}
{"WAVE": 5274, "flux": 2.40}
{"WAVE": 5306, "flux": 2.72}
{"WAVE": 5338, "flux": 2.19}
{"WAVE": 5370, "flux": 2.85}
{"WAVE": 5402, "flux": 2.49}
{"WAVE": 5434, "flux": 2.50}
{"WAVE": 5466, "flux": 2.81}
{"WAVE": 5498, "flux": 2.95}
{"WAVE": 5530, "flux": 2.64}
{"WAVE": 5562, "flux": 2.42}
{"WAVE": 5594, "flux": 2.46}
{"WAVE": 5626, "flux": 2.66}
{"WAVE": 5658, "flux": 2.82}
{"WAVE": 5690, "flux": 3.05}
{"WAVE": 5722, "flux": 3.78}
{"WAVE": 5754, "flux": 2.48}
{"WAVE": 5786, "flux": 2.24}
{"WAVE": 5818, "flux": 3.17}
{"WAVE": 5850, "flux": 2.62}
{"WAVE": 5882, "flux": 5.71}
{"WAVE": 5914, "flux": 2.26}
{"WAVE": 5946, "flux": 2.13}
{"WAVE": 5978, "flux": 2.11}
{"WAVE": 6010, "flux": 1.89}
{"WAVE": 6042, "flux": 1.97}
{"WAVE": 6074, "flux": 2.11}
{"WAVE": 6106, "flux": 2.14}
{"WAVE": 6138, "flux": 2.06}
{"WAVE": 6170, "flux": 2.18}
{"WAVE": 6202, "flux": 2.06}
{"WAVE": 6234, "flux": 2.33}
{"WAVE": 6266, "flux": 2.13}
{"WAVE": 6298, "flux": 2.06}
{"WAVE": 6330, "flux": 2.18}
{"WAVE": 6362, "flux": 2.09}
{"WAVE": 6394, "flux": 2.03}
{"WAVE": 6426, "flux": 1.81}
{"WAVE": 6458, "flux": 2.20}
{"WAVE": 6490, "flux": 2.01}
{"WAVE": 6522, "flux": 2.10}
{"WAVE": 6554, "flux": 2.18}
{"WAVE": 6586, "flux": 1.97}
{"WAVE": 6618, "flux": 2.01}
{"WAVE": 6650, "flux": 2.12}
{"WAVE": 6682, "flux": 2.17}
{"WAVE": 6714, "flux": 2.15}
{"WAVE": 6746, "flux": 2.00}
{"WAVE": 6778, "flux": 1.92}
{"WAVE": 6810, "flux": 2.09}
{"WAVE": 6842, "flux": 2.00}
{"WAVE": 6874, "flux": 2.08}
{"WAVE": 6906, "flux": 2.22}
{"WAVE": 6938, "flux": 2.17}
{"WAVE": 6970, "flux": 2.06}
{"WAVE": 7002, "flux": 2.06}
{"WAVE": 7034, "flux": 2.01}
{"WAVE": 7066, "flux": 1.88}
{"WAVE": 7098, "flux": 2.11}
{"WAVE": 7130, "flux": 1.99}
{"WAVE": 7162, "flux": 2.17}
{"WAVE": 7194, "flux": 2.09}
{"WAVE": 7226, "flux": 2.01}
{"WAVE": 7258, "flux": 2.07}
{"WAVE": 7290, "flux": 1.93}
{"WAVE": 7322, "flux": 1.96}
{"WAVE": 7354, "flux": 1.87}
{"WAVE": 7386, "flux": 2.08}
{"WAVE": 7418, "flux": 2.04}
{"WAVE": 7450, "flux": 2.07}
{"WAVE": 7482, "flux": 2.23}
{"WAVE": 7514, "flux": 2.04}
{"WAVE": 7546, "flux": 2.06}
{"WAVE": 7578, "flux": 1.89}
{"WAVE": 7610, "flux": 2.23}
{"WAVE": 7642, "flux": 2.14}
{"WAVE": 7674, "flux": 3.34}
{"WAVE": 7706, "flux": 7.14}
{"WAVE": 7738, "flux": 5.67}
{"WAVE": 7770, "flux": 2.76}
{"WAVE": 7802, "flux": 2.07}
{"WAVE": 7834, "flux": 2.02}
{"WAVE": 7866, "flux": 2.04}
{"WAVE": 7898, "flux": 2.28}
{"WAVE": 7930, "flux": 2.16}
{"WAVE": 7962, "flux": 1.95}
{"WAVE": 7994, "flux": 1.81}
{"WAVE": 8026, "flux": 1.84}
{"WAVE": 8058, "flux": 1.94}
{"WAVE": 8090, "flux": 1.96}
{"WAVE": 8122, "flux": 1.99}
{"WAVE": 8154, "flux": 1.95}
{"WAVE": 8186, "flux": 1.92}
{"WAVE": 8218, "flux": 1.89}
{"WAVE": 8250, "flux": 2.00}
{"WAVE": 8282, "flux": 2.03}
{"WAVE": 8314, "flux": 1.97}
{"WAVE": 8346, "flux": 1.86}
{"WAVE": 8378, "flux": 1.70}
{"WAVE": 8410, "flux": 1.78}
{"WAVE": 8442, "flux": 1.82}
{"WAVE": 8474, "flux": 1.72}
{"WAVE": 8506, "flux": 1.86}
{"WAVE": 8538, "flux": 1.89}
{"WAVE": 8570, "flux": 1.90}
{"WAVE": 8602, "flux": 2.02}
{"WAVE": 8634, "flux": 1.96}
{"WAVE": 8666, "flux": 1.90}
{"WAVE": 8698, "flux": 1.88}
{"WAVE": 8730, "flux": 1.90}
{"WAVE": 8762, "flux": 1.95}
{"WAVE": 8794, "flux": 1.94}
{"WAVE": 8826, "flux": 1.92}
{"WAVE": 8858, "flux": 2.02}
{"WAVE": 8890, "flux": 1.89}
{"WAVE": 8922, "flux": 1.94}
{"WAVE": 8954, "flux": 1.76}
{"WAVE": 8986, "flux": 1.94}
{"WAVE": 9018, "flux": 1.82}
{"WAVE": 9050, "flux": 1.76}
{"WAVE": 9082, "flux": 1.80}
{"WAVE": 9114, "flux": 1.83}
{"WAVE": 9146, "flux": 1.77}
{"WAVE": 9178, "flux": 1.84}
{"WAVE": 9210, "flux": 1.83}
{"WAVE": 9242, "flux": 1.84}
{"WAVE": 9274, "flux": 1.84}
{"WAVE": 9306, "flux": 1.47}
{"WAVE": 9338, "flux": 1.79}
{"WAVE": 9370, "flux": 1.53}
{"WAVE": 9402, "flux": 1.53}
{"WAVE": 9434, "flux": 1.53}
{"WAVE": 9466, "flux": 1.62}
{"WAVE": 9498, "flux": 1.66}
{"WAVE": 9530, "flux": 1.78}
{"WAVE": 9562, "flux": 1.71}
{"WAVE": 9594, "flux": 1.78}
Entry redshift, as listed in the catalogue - 0.176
